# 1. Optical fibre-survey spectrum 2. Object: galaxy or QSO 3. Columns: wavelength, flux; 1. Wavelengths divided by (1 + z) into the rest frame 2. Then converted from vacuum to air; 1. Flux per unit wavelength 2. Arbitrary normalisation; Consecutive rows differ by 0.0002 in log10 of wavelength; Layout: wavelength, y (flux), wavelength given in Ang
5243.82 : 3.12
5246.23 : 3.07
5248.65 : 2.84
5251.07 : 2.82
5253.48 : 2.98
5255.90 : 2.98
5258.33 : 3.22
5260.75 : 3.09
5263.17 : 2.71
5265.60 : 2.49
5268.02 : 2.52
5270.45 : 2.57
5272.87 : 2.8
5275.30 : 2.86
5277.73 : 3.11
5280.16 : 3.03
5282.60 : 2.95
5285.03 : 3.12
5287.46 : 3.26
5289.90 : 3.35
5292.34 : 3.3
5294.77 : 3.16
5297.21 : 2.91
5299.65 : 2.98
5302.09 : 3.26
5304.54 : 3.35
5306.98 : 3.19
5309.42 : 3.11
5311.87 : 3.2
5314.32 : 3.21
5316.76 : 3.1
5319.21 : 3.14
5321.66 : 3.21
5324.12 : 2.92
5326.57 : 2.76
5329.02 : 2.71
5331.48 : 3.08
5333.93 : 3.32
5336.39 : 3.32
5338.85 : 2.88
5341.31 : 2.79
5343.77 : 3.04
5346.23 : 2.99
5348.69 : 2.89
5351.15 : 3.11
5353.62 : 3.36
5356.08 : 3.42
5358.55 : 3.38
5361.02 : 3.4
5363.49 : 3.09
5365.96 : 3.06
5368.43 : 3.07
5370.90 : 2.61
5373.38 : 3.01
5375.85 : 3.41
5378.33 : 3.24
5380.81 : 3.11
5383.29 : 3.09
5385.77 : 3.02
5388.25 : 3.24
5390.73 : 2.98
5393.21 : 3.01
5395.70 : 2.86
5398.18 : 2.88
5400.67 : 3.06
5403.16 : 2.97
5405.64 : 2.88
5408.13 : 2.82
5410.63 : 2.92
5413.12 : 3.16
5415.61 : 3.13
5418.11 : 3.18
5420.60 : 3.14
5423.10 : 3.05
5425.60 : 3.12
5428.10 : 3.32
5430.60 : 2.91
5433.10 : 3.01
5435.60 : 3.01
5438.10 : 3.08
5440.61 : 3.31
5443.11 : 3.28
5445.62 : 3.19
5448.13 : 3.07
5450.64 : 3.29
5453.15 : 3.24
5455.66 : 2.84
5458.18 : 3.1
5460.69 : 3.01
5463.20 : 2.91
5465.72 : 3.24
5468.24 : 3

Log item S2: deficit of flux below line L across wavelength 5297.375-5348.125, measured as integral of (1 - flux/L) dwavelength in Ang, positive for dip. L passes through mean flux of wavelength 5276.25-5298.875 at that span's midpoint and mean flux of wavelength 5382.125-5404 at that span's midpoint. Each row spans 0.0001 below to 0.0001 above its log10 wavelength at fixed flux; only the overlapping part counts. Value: 0.3 Ang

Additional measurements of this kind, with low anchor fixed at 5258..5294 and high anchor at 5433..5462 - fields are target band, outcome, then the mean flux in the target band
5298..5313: -0.9 Ang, 3.17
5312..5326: -0.5 Ang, 3.11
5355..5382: -1.0 Ang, 3.16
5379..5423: 0.7 Ang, 3.03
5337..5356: -0.1 Ang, 3.04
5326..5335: 0.1 Ang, 2.98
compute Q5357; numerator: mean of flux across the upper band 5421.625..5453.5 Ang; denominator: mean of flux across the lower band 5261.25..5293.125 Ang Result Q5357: 1.07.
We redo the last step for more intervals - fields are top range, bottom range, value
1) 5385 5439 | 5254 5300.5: 1.02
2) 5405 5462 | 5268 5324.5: 1.00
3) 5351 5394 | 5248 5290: 1.08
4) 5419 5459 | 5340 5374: 1.01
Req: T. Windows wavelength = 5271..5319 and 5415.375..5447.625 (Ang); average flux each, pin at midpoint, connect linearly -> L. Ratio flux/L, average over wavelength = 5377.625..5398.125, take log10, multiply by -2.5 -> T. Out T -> 0.03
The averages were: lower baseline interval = 3.11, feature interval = 3.05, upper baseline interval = 3.13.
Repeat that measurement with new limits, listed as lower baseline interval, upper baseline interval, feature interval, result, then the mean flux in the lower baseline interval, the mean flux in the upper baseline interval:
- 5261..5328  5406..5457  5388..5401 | 0.03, 3.02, 3.1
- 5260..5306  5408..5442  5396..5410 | 0.06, 2.99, 3.09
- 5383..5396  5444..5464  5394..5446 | 0.00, 3.04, 3.09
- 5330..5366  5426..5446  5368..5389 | 0.02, 3.14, 3.14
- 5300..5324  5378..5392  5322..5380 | 0.02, 3.17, 3.11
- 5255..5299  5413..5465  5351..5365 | -0.09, 2.97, 3.11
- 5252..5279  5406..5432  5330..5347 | -0.04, 2.85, 3.07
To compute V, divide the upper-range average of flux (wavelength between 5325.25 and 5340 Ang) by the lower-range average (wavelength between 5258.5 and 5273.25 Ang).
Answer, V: 1.1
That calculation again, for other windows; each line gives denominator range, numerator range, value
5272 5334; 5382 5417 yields 0.97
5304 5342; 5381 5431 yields 0.99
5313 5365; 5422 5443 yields 1.00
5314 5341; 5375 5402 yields 1.01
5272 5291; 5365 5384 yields 1.00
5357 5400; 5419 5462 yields 1.01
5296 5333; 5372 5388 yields 1.02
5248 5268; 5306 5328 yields 1.08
